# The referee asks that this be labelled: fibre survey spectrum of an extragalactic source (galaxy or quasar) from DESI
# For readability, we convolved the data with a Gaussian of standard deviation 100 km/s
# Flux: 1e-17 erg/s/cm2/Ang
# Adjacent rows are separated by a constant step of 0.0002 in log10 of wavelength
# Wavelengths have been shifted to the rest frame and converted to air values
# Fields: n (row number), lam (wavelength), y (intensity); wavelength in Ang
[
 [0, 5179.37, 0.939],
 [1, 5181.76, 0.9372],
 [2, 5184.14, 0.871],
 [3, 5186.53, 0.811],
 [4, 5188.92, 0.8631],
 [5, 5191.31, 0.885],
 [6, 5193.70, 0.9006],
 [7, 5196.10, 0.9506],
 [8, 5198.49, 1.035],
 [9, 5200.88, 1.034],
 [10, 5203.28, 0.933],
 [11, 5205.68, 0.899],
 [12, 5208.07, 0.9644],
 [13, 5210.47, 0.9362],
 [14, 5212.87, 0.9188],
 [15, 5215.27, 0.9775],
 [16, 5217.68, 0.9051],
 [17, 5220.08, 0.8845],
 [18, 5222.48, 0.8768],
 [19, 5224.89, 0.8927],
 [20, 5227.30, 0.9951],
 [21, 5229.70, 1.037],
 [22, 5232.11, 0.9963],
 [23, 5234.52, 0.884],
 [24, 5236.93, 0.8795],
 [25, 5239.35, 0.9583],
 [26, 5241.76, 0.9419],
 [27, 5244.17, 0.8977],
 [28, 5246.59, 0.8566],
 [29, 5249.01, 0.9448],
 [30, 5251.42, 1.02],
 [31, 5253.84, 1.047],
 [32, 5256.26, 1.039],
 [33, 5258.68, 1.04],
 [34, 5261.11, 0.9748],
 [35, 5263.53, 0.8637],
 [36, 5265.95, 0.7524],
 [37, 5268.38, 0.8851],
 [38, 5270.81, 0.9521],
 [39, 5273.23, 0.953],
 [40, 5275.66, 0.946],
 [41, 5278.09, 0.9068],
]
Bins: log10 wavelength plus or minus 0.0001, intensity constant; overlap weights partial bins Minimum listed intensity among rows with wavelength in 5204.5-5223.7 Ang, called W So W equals 0.8768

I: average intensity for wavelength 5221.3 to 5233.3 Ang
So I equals 0.96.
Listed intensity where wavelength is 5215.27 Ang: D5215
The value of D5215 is 0.9775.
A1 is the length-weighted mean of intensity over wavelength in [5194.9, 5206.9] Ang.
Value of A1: 0.971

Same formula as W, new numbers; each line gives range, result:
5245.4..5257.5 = 0.8566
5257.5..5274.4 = 0.7524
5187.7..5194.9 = 0.8631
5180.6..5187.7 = 0.811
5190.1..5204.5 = 0.885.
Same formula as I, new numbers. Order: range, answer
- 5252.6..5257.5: 1.04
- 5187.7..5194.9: 0.882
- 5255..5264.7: 0.98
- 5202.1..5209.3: 0.933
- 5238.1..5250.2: 0.919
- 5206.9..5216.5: 0.948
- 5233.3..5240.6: 0.907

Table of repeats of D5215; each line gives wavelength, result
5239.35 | 0.9583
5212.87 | 0.9188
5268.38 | 0.8851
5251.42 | 1.02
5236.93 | 0.8795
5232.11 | 0.9963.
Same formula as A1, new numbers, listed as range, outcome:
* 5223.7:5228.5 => 0.944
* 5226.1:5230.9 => 1.02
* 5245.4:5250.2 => 0.9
